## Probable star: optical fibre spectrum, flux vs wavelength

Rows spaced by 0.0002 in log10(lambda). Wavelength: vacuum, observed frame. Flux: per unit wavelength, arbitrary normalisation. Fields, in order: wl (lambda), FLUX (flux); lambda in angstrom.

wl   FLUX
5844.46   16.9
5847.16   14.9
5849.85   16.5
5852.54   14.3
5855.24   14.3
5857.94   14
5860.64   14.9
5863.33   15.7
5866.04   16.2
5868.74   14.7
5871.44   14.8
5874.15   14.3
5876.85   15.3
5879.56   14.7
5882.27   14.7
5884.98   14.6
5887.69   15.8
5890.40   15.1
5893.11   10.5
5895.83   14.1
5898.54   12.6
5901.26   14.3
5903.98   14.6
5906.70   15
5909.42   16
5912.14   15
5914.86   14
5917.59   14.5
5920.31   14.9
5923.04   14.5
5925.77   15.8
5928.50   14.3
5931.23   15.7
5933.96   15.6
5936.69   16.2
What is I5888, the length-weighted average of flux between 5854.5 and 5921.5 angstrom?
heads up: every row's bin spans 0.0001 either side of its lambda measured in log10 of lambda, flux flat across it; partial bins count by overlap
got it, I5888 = 14.6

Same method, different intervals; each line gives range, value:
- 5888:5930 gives 14.4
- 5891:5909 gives 13.7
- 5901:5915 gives 14.9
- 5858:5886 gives 14.9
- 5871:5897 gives 14.4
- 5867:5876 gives 14.7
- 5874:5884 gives 14.8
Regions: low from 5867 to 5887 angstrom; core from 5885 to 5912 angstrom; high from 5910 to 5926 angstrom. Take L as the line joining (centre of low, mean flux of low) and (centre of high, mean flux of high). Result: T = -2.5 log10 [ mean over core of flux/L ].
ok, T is 0.04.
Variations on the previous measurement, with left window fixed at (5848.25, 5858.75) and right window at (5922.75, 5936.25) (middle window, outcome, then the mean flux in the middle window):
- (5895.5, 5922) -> 0.05 mag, 14.5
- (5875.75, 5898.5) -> 0.06 mag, 14.2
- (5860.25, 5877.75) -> -0.02 mag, 15.1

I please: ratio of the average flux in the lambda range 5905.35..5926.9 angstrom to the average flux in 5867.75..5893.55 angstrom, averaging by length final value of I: 1.0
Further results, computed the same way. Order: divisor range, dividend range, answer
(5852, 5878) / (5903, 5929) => 1.00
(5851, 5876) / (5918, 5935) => 1.02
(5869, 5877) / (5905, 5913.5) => 1.04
